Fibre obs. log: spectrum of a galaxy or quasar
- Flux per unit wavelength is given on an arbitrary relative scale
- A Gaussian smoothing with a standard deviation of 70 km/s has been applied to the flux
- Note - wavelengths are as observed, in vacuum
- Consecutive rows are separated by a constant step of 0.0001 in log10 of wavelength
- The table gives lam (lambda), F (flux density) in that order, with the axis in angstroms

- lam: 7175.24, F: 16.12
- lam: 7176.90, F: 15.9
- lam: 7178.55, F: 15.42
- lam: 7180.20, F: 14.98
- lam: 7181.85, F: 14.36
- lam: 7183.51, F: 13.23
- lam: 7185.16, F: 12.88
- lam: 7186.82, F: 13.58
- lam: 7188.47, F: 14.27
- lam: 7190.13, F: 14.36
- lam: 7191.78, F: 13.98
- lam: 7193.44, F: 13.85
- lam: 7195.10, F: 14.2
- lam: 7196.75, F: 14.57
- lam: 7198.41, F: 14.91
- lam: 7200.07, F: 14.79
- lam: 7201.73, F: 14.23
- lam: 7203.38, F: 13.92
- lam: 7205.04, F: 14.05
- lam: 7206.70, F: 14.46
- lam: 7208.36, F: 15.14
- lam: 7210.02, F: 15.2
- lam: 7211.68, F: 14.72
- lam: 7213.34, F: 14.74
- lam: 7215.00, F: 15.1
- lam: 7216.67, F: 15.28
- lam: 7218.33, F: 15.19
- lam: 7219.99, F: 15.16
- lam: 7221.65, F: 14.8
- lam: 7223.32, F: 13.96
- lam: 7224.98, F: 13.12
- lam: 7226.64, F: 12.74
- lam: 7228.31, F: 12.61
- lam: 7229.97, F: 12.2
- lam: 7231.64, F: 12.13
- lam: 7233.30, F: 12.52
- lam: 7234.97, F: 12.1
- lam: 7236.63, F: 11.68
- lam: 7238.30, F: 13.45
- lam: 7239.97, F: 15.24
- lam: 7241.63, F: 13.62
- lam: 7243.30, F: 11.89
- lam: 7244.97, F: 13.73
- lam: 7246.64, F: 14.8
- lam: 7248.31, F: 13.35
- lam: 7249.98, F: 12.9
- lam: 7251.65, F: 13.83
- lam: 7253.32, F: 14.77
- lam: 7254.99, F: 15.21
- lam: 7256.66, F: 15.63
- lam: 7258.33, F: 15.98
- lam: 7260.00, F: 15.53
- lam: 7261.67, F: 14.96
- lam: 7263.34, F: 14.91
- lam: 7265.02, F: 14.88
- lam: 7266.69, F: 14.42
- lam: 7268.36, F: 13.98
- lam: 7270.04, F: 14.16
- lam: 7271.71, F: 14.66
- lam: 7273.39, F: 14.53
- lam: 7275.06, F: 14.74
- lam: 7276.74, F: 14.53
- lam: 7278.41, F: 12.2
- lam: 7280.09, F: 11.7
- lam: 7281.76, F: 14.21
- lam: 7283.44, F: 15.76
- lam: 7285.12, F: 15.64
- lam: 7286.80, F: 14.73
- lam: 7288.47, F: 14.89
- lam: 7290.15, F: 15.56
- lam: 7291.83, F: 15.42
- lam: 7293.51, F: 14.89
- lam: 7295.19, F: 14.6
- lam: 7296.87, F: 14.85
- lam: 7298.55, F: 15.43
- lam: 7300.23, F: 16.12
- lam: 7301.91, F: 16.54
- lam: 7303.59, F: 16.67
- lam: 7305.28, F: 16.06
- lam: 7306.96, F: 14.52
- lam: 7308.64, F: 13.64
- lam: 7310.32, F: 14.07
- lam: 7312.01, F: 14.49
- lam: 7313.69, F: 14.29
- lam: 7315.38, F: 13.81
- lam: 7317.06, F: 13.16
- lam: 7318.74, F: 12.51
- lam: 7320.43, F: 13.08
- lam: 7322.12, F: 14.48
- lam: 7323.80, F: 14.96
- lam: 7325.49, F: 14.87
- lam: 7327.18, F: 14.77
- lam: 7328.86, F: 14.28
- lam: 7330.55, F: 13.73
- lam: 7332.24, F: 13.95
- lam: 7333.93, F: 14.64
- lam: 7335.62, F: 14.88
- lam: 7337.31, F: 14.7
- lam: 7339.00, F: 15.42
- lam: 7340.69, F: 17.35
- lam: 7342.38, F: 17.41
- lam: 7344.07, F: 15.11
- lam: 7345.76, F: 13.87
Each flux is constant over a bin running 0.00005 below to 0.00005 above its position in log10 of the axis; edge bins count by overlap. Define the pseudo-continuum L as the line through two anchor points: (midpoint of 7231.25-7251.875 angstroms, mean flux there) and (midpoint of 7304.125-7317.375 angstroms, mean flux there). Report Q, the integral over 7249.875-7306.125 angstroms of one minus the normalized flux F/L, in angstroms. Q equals -4.4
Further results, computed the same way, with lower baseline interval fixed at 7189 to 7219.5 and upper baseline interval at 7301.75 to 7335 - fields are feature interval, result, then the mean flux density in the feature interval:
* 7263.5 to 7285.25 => 0.3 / 14.2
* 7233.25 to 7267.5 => 1.0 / 14.1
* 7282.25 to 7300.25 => -1.0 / 15.2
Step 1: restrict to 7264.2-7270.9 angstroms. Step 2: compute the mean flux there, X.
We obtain 14.4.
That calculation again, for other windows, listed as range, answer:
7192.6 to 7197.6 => 14.2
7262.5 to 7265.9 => 14.9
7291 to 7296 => 15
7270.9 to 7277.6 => 14.6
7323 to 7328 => 14.8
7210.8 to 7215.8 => 14.9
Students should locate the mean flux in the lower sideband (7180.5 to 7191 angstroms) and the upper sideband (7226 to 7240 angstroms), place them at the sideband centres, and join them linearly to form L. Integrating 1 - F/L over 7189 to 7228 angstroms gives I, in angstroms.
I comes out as -3.5 angstroms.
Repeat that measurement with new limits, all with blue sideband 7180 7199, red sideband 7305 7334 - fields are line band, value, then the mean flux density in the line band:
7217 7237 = 1.2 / 13.3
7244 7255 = 0.1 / 14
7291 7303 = -1.1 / 15.4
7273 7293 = -0.5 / 14.5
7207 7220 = -0.9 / 15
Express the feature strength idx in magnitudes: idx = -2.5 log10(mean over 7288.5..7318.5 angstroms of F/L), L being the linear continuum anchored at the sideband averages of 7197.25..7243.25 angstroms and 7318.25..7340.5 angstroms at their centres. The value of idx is -0.043 mag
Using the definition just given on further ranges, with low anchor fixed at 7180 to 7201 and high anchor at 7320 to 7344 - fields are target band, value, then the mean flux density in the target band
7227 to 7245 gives 0.128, 12.8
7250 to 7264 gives -0.035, 15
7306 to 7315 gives 0.045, 14.2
